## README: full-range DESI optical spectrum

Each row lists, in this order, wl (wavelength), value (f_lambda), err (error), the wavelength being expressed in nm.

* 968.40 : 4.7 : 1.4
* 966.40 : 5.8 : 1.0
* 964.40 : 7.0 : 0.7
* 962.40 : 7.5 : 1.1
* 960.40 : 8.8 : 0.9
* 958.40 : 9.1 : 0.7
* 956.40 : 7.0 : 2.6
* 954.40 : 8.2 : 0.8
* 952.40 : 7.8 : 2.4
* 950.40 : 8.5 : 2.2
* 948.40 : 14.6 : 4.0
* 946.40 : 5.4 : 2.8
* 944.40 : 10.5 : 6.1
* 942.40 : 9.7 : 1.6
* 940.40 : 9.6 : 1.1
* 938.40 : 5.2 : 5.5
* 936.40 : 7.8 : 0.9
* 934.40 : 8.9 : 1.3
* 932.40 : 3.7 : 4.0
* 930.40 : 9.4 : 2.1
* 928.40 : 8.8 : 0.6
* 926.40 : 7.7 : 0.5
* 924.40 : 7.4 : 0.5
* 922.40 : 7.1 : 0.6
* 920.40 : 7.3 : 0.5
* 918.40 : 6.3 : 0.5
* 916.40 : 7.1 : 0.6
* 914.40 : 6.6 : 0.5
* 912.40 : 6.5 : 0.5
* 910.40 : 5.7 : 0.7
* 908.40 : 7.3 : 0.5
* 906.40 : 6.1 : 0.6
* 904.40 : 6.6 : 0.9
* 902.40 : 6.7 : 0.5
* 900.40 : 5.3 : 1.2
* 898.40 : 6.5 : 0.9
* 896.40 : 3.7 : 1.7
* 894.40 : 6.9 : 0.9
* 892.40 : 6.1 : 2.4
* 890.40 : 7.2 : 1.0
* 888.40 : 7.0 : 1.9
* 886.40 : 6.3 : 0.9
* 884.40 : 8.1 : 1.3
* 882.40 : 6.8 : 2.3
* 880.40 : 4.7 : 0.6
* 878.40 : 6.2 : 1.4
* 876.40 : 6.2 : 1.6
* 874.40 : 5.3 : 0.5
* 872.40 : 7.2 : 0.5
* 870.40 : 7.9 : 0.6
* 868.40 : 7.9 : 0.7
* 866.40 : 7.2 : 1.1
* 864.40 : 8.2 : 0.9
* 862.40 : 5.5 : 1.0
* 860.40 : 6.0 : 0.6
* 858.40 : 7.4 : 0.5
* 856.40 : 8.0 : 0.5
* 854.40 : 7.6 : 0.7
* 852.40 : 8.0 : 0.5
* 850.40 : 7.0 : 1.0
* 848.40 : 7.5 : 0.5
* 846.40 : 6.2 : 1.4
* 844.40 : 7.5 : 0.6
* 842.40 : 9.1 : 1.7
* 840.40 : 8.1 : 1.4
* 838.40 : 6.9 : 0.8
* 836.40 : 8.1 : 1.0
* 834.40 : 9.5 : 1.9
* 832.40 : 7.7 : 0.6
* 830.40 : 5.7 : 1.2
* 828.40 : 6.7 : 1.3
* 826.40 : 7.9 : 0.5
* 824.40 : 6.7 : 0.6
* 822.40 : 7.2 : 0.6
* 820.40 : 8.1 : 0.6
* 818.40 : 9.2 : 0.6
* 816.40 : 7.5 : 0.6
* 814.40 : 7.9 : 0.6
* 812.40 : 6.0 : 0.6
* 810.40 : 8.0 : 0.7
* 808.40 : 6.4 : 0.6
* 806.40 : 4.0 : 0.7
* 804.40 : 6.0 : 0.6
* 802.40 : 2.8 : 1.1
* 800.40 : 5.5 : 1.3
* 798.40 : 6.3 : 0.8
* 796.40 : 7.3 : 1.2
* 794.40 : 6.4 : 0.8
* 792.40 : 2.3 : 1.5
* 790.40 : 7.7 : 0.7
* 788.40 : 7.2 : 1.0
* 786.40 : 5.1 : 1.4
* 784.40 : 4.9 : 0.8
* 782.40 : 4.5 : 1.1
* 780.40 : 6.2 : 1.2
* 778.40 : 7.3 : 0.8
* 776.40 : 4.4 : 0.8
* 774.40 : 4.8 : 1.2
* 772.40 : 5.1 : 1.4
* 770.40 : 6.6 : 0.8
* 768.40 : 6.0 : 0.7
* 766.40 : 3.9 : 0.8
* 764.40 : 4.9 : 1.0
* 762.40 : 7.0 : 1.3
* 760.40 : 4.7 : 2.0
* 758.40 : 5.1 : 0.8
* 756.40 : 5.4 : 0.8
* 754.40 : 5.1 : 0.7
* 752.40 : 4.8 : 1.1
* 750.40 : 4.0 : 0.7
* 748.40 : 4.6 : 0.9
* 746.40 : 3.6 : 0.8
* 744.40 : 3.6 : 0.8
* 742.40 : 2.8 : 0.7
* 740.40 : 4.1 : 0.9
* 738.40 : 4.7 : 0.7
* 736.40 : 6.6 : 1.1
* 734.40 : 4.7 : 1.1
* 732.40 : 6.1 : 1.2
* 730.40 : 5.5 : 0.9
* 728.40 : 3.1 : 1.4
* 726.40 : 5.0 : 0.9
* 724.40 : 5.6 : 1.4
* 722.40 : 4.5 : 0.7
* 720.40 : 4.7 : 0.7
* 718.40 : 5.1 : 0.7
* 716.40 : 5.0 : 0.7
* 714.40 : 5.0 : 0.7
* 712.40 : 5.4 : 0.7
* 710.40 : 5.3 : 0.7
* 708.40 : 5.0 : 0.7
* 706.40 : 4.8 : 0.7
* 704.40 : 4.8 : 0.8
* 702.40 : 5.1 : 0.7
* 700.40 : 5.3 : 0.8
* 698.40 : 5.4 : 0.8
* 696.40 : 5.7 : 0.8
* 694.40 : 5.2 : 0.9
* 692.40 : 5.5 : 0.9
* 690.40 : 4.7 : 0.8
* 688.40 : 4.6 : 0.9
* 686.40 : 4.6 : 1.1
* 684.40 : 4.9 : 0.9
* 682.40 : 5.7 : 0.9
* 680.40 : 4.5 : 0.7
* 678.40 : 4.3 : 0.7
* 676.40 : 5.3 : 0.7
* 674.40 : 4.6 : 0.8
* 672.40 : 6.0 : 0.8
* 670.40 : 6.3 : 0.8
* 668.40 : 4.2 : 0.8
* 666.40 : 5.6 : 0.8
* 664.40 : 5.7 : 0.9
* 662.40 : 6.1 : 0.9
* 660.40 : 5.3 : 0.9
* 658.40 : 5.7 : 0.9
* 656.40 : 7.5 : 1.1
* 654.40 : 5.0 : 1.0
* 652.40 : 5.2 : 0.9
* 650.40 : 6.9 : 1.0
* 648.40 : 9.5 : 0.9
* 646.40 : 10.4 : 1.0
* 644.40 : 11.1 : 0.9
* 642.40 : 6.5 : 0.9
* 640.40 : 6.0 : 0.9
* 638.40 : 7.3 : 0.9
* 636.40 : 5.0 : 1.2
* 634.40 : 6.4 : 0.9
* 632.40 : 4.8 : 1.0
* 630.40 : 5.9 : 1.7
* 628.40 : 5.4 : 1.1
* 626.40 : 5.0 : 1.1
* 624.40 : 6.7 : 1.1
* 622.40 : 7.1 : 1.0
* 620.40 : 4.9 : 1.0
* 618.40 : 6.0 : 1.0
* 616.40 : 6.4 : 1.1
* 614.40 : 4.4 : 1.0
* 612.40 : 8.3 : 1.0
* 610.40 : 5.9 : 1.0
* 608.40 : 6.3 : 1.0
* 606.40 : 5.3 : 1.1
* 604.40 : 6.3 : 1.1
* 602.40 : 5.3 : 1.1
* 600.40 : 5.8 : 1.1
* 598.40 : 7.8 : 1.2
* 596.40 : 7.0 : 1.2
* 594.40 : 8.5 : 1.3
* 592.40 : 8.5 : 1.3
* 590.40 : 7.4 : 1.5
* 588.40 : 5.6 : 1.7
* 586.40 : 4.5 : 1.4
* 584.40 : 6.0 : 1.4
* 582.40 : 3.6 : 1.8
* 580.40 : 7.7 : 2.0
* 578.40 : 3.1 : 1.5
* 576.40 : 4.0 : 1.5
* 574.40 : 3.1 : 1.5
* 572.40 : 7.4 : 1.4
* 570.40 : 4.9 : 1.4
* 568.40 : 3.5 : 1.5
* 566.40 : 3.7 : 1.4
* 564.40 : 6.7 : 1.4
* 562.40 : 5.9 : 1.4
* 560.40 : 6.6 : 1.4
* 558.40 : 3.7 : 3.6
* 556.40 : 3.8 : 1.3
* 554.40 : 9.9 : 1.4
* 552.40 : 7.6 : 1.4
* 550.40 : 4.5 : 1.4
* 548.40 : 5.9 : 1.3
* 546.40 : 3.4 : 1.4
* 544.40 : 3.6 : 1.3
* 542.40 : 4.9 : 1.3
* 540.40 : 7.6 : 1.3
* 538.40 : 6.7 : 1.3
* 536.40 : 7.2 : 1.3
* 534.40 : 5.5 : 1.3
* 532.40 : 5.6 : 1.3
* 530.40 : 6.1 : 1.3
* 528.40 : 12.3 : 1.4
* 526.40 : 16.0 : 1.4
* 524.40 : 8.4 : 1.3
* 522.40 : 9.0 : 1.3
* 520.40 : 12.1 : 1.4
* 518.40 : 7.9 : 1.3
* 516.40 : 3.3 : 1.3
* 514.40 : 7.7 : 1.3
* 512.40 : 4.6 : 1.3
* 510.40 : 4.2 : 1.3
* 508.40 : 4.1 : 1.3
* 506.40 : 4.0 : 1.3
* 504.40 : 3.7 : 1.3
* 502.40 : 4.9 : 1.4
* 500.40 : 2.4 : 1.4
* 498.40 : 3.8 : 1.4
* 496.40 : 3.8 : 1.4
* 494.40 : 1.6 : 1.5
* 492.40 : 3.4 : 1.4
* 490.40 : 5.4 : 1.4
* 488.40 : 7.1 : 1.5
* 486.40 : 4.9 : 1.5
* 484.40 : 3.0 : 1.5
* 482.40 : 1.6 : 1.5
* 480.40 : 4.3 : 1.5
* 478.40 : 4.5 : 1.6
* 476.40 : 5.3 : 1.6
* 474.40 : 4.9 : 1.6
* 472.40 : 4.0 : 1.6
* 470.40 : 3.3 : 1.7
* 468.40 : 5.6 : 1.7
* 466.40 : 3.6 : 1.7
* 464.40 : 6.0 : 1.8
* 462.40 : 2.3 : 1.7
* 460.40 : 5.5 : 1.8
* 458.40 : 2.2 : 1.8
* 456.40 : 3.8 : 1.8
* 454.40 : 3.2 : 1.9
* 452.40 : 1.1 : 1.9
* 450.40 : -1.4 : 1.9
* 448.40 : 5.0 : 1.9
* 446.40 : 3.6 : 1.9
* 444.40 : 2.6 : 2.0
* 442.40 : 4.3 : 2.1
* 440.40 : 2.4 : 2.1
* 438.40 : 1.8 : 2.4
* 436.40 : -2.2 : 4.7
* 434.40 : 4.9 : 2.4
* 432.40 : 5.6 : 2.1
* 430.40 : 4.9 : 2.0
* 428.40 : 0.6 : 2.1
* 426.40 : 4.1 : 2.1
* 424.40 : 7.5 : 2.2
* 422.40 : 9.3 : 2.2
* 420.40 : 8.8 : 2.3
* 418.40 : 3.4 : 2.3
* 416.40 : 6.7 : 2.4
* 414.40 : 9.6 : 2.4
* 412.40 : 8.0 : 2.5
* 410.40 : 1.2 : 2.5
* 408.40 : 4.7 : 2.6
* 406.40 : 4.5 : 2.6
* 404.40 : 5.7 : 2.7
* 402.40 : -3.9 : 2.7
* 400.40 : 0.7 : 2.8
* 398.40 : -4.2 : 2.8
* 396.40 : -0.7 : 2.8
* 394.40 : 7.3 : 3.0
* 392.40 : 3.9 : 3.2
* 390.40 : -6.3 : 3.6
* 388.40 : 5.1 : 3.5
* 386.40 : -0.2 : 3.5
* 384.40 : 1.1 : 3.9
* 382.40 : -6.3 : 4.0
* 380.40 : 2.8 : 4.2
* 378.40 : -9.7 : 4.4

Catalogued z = 0.76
